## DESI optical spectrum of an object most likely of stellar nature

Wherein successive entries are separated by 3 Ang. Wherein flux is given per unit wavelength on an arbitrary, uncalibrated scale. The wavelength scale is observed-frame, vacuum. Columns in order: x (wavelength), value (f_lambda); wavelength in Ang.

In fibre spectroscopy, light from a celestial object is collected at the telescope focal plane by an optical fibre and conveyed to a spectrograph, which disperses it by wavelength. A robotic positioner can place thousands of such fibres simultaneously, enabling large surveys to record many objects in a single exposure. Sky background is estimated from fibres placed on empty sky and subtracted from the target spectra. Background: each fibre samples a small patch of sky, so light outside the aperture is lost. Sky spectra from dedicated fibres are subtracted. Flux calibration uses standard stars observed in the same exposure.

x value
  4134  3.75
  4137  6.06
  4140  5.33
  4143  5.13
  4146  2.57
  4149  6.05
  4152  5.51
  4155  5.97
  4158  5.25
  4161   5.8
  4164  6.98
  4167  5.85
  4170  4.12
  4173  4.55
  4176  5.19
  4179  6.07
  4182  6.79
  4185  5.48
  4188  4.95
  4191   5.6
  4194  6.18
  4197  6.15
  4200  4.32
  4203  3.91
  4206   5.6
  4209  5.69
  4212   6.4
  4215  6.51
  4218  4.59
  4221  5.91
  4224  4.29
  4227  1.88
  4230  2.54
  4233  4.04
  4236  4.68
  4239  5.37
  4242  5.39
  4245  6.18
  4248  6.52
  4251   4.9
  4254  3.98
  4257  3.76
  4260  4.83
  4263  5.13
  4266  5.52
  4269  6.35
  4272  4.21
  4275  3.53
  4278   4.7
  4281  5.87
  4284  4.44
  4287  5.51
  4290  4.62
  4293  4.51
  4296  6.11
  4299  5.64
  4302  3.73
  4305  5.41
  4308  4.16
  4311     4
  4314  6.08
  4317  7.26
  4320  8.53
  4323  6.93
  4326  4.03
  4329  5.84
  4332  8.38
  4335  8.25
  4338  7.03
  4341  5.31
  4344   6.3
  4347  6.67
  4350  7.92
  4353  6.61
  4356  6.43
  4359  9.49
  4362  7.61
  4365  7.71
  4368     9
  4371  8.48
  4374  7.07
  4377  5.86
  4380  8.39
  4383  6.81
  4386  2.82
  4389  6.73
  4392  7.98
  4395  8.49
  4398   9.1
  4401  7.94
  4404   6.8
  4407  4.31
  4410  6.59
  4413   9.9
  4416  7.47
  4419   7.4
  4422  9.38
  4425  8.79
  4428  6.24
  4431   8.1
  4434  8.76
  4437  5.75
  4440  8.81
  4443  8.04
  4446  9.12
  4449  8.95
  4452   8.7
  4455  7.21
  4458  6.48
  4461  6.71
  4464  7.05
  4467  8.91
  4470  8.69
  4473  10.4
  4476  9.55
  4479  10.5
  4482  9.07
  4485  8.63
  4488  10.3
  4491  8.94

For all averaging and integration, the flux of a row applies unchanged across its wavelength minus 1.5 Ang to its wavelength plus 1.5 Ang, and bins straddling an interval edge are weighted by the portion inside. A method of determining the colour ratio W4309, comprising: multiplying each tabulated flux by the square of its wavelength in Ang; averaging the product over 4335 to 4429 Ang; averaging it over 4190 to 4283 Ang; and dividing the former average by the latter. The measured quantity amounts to 1.58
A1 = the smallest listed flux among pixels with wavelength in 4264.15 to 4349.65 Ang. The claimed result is 3.53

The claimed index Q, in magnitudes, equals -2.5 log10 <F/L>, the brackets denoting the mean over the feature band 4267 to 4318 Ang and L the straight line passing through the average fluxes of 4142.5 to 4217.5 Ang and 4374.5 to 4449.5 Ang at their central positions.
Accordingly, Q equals 0.267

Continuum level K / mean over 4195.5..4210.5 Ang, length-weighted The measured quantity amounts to 5.13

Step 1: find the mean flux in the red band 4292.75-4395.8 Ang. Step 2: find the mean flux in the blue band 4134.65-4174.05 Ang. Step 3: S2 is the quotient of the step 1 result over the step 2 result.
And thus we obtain 1.3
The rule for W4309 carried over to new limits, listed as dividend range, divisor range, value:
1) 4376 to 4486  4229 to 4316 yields 1.72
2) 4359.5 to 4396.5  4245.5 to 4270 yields 1.50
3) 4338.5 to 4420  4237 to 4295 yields 1.52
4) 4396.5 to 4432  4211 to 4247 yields 1.73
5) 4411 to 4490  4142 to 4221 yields 1.75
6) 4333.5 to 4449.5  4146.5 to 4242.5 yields 1.58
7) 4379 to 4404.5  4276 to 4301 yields 1.48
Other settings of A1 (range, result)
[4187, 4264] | 1.88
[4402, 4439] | 4.31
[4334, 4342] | 5.31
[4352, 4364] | 6.43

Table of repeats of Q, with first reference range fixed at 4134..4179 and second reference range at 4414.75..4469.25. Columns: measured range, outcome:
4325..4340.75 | 0.04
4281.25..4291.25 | 0.28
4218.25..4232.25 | 0.49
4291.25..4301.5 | 0.25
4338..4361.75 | 0.01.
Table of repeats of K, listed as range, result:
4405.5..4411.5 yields 5.45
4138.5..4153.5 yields 4.92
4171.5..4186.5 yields 5.62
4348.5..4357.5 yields 6.99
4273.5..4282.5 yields 4.7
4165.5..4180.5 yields 5.16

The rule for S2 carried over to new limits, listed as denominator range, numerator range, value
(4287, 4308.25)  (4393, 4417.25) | 1.53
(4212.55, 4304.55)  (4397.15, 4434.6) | 1.58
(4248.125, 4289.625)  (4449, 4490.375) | 1.77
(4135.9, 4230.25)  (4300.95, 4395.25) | 1.28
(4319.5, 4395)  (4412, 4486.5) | 1.18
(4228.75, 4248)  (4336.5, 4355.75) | 1.36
